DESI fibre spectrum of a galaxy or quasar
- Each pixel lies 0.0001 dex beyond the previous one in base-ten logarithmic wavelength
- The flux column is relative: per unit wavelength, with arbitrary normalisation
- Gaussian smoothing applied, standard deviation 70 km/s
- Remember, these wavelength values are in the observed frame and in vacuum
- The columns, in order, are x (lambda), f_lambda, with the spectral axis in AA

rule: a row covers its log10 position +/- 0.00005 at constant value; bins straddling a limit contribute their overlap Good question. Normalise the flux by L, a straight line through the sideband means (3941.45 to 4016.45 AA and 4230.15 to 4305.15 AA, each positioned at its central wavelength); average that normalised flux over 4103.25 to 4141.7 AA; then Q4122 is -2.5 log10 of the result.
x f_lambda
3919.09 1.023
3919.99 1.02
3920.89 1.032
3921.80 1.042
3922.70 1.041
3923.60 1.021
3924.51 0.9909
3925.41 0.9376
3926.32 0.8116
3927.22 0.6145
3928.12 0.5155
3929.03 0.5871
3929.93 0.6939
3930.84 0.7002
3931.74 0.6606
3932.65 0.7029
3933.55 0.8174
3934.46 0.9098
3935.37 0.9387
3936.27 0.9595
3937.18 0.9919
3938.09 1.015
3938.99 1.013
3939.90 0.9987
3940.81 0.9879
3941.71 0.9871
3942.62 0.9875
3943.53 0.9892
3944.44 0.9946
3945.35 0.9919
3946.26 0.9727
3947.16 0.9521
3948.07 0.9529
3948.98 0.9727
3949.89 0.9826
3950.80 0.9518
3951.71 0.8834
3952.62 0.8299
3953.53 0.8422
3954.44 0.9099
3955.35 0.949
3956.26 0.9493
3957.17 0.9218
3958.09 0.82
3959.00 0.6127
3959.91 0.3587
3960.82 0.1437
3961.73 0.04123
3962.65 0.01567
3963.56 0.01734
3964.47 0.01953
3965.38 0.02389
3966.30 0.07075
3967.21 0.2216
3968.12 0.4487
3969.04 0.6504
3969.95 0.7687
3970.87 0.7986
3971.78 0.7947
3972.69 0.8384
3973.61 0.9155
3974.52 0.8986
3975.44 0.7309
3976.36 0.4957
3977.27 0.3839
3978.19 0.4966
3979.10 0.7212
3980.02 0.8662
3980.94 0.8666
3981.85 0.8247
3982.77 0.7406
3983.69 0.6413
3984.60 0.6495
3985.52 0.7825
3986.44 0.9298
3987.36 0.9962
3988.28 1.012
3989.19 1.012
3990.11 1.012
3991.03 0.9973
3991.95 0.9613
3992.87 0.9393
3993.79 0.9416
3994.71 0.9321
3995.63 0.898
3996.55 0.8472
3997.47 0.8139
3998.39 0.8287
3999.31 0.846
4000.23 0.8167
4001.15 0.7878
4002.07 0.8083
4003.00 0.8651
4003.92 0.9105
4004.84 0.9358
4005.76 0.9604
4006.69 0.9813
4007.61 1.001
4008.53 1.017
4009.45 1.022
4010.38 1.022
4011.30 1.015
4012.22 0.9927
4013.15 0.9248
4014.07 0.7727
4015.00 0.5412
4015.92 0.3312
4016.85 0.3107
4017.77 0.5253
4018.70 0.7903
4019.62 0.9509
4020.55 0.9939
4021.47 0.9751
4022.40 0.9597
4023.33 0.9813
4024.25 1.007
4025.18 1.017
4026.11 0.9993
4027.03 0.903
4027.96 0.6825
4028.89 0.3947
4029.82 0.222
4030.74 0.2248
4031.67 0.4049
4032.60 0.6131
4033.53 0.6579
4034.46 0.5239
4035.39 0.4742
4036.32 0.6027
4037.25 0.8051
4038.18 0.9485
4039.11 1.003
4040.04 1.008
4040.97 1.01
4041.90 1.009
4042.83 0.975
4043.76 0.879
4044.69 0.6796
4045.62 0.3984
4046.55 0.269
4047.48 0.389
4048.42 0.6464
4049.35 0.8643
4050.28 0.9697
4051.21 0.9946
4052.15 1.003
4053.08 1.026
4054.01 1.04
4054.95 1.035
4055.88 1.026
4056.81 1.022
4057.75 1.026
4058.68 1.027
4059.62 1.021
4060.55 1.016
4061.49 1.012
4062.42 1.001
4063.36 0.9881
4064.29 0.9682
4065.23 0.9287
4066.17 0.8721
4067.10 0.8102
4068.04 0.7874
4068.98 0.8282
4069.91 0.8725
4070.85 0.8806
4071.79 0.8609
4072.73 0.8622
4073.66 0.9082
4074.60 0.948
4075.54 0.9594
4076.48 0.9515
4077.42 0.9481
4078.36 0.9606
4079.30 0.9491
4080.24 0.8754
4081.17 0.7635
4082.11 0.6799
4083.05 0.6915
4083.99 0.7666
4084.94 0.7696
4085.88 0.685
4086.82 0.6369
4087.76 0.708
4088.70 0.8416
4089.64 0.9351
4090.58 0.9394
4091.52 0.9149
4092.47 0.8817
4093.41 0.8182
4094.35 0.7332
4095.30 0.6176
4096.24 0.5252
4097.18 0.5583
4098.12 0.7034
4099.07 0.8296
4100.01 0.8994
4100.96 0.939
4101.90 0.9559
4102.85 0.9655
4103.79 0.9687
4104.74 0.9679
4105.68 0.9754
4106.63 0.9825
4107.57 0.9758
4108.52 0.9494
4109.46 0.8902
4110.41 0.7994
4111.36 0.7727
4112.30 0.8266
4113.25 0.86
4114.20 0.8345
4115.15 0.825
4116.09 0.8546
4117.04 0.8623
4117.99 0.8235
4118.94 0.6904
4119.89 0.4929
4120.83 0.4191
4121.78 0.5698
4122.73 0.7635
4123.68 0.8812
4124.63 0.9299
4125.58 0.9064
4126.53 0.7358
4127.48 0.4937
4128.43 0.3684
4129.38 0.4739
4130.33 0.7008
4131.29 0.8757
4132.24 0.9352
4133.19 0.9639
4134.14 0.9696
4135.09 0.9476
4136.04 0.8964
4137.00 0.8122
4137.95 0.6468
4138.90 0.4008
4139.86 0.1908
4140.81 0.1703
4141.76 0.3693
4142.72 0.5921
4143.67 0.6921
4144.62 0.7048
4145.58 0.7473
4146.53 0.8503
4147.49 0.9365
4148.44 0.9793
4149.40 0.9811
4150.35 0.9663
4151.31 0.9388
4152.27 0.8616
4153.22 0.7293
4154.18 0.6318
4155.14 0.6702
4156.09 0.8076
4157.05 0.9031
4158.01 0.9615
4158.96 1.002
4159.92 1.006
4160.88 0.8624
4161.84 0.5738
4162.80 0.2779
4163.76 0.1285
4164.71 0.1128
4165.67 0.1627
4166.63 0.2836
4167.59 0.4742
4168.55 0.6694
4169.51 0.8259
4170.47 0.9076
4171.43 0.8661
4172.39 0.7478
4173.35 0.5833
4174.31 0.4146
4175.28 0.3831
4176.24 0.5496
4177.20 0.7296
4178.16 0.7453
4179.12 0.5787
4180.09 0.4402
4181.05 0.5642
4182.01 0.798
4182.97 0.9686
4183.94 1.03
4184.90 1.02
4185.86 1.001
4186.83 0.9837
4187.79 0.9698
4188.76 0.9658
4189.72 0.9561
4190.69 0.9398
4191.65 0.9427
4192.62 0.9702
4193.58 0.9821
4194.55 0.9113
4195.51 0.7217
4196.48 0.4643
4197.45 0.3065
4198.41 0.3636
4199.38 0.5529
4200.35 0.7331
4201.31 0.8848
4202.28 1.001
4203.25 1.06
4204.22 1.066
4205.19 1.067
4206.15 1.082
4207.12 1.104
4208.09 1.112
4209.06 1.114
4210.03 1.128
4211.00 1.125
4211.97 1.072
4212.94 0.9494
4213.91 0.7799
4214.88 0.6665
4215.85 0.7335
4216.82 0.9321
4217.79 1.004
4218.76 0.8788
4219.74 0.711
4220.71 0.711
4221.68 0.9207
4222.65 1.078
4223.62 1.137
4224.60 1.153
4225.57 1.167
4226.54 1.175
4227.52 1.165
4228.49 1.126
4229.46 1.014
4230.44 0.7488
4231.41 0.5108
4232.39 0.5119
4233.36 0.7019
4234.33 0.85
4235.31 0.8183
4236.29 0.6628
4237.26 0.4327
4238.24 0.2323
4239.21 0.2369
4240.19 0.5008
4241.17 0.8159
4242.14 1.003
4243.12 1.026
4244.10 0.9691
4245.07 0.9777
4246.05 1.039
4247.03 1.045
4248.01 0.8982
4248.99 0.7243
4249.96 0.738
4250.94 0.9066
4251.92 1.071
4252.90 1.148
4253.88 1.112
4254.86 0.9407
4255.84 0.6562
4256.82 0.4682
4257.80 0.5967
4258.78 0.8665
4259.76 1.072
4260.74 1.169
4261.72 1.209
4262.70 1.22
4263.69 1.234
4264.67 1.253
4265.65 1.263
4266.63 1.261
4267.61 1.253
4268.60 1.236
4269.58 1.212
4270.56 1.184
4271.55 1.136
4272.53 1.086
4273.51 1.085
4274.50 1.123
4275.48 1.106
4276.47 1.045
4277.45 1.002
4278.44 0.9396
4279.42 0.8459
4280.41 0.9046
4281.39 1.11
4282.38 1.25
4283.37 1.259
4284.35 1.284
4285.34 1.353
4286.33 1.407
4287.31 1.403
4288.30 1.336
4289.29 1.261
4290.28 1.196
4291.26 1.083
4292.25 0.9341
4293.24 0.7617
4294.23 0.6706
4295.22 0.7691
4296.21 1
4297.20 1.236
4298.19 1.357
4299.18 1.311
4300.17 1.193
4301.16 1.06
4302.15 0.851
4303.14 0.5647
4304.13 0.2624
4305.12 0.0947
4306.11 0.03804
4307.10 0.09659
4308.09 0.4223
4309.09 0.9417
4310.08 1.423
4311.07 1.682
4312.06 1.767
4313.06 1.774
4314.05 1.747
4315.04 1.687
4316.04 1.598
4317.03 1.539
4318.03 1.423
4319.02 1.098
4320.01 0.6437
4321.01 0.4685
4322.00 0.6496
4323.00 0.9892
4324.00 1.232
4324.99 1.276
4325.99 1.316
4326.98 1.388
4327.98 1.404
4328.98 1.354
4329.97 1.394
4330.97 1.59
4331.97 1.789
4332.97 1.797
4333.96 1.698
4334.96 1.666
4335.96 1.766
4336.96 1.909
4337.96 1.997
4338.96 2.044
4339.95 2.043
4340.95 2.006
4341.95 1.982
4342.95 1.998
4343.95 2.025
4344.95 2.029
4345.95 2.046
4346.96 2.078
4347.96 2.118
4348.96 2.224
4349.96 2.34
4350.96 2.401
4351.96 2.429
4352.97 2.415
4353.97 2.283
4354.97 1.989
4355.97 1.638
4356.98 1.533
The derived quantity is 0.15 mag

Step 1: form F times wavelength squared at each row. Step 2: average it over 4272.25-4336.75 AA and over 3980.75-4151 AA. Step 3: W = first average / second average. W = 1.6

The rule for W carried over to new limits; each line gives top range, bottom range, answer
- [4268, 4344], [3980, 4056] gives 1.74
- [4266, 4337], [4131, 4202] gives 1.71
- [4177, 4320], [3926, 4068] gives 1.38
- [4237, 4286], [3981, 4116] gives 1.31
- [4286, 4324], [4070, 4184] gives 1.52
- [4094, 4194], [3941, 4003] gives 1.09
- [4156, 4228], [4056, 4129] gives 1.02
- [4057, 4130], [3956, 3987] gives 1.54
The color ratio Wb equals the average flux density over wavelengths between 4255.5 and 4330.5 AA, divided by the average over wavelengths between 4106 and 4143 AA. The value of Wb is 1.49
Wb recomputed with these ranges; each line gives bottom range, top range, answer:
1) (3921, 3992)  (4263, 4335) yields 1.51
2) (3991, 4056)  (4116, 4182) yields 0.84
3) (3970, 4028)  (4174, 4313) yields 1.10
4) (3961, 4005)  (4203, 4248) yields 1.28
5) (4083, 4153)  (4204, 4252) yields 1.15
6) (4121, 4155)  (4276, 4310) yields 1.31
